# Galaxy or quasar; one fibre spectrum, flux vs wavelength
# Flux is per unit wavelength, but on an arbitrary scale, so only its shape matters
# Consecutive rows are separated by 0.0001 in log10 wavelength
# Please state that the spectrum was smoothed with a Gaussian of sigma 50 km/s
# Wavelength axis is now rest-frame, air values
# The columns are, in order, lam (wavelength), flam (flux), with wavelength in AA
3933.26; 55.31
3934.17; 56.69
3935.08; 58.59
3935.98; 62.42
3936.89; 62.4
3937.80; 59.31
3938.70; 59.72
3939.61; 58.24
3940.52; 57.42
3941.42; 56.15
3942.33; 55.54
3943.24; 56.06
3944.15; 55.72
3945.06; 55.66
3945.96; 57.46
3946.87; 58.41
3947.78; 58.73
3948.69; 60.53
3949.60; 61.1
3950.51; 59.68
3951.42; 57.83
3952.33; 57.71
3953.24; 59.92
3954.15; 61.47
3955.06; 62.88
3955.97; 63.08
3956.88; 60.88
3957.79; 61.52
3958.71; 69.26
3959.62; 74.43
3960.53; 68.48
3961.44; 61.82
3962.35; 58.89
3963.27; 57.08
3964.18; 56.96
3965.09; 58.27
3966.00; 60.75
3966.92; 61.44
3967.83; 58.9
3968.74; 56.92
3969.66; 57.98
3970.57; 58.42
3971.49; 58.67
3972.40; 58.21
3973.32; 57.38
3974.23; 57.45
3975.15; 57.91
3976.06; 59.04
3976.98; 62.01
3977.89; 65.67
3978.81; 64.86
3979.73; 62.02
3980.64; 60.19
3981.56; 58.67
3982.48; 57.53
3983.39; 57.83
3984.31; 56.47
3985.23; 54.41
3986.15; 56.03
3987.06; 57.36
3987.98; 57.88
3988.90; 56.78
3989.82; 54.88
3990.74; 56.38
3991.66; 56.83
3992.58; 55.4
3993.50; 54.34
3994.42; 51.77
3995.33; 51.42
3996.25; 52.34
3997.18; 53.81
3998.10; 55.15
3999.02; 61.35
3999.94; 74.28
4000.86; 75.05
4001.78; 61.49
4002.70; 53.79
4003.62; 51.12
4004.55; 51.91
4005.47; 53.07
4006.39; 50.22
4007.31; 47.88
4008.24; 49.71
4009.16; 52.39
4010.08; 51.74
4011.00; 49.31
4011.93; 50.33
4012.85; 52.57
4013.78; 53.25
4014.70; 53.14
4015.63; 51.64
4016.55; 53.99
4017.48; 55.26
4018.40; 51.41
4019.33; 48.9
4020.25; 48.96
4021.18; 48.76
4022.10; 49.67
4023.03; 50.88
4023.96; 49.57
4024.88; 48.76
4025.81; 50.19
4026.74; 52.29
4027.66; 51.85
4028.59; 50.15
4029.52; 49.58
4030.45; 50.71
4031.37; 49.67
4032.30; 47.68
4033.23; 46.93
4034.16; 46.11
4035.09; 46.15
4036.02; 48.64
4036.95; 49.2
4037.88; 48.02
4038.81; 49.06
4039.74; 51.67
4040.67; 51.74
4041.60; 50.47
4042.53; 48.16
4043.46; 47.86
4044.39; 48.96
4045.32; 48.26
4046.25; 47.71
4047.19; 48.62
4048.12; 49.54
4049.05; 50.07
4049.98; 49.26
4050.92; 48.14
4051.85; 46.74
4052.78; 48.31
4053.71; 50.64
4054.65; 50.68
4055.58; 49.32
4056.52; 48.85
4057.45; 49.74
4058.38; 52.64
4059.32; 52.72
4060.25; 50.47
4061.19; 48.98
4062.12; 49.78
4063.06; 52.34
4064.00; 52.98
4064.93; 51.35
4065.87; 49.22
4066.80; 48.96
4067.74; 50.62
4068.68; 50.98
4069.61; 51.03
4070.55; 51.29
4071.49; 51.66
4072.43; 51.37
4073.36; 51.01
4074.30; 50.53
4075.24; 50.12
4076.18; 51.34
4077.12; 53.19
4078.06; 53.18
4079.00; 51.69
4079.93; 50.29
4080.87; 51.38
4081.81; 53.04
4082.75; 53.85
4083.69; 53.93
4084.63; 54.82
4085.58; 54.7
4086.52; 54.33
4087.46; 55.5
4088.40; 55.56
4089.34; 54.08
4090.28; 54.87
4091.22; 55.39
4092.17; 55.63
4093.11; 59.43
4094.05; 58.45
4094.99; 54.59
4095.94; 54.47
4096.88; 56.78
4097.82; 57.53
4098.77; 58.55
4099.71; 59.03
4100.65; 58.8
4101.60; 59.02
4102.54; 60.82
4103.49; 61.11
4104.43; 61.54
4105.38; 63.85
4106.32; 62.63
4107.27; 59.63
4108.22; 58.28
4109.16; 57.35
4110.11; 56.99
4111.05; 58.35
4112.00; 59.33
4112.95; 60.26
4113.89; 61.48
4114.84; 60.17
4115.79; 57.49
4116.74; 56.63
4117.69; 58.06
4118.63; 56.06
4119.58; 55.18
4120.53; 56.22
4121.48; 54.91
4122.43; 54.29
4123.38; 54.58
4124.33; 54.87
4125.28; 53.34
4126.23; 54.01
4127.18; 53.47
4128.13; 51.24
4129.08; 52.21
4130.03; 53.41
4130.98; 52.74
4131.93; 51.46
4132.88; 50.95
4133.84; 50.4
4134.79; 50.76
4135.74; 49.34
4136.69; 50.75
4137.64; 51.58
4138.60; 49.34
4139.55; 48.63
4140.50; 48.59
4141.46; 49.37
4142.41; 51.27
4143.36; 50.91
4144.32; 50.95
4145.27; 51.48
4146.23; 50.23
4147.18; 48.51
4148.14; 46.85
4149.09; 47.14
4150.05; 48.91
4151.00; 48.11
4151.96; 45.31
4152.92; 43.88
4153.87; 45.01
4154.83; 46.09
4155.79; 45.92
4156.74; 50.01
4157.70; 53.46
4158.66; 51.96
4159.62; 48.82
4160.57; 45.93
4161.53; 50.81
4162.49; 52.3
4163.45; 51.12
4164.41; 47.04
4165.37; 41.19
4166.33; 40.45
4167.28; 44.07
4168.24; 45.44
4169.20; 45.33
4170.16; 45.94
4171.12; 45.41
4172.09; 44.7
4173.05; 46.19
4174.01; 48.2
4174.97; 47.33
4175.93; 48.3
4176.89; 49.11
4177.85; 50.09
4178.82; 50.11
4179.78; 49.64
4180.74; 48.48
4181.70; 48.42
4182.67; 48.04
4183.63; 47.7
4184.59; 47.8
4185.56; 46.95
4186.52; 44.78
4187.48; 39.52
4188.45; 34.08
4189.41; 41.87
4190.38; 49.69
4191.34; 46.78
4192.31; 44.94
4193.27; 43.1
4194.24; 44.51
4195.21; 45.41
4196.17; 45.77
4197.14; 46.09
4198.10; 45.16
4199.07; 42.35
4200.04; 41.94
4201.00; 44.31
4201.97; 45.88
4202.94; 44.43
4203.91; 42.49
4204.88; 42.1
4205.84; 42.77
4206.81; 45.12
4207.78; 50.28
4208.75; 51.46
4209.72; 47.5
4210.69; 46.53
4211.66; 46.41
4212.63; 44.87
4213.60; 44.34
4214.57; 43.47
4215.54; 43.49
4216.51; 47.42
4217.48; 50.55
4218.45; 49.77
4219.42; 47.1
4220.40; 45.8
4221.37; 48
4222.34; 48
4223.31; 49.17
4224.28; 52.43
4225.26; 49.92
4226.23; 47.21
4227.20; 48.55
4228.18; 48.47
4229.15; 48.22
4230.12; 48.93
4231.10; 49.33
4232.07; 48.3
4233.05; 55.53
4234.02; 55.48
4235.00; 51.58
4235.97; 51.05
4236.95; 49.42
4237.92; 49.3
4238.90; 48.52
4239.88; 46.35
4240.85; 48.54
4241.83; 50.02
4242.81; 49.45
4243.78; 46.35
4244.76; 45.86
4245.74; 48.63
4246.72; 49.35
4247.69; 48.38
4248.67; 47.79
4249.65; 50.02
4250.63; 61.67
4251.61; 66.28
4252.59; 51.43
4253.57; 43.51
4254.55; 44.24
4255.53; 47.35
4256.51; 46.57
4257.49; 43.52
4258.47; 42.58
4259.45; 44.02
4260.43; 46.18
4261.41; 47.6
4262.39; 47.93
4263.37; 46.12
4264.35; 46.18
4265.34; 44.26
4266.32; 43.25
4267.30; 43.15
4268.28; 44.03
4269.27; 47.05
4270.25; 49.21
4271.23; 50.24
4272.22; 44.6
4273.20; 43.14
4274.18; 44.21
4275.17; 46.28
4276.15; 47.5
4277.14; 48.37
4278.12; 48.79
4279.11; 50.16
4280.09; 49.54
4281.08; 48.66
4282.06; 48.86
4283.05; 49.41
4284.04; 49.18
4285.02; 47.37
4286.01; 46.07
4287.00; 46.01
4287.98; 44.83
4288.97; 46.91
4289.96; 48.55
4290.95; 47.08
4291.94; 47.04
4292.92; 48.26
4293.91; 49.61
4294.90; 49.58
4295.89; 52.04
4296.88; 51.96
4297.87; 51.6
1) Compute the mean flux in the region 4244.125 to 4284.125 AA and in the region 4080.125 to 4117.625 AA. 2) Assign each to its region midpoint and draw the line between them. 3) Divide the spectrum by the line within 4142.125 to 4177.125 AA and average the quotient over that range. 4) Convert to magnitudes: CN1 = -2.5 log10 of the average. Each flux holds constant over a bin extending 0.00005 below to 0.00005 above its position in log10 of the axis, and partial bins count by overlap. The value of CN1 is 0.132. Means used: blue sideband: 57.4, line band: 47.6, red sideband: 47.7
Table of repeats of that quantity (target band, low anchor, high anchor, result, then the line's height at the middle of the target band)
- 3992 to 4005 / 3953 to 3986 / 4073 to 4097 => 0.027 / 58.8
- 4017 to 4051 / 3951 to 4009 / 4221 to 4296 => 0.147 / 56.6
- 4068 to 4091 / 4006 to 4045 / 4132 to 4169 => -0.070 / 49.4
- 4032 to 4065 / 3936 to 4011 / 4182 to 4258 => 0.117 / 55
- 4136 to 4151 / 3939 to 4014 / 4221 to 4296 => 0.056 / 52.2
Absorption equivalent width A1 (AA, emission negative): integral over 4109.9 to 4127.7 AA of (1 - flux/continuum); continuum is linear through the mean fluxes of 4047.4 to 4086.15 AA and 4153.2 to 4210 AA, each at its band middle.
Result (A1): -2.82 AA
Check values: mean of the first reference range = 51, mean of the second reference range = 46.3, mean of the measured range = 56.6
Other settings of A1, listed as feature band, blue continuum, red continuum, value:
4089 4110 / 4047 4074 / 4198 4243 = -3.7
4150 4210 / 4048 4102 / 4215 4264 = 4.7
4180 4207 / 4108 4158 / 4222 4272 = 3.0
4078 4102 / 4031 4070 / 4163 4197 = -3.5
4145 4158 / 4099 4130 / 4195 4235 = 1.4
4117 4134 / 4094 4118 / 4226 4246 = 1.1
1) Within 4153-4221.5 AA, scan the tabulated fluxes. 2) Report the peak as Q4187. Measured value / 53.46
